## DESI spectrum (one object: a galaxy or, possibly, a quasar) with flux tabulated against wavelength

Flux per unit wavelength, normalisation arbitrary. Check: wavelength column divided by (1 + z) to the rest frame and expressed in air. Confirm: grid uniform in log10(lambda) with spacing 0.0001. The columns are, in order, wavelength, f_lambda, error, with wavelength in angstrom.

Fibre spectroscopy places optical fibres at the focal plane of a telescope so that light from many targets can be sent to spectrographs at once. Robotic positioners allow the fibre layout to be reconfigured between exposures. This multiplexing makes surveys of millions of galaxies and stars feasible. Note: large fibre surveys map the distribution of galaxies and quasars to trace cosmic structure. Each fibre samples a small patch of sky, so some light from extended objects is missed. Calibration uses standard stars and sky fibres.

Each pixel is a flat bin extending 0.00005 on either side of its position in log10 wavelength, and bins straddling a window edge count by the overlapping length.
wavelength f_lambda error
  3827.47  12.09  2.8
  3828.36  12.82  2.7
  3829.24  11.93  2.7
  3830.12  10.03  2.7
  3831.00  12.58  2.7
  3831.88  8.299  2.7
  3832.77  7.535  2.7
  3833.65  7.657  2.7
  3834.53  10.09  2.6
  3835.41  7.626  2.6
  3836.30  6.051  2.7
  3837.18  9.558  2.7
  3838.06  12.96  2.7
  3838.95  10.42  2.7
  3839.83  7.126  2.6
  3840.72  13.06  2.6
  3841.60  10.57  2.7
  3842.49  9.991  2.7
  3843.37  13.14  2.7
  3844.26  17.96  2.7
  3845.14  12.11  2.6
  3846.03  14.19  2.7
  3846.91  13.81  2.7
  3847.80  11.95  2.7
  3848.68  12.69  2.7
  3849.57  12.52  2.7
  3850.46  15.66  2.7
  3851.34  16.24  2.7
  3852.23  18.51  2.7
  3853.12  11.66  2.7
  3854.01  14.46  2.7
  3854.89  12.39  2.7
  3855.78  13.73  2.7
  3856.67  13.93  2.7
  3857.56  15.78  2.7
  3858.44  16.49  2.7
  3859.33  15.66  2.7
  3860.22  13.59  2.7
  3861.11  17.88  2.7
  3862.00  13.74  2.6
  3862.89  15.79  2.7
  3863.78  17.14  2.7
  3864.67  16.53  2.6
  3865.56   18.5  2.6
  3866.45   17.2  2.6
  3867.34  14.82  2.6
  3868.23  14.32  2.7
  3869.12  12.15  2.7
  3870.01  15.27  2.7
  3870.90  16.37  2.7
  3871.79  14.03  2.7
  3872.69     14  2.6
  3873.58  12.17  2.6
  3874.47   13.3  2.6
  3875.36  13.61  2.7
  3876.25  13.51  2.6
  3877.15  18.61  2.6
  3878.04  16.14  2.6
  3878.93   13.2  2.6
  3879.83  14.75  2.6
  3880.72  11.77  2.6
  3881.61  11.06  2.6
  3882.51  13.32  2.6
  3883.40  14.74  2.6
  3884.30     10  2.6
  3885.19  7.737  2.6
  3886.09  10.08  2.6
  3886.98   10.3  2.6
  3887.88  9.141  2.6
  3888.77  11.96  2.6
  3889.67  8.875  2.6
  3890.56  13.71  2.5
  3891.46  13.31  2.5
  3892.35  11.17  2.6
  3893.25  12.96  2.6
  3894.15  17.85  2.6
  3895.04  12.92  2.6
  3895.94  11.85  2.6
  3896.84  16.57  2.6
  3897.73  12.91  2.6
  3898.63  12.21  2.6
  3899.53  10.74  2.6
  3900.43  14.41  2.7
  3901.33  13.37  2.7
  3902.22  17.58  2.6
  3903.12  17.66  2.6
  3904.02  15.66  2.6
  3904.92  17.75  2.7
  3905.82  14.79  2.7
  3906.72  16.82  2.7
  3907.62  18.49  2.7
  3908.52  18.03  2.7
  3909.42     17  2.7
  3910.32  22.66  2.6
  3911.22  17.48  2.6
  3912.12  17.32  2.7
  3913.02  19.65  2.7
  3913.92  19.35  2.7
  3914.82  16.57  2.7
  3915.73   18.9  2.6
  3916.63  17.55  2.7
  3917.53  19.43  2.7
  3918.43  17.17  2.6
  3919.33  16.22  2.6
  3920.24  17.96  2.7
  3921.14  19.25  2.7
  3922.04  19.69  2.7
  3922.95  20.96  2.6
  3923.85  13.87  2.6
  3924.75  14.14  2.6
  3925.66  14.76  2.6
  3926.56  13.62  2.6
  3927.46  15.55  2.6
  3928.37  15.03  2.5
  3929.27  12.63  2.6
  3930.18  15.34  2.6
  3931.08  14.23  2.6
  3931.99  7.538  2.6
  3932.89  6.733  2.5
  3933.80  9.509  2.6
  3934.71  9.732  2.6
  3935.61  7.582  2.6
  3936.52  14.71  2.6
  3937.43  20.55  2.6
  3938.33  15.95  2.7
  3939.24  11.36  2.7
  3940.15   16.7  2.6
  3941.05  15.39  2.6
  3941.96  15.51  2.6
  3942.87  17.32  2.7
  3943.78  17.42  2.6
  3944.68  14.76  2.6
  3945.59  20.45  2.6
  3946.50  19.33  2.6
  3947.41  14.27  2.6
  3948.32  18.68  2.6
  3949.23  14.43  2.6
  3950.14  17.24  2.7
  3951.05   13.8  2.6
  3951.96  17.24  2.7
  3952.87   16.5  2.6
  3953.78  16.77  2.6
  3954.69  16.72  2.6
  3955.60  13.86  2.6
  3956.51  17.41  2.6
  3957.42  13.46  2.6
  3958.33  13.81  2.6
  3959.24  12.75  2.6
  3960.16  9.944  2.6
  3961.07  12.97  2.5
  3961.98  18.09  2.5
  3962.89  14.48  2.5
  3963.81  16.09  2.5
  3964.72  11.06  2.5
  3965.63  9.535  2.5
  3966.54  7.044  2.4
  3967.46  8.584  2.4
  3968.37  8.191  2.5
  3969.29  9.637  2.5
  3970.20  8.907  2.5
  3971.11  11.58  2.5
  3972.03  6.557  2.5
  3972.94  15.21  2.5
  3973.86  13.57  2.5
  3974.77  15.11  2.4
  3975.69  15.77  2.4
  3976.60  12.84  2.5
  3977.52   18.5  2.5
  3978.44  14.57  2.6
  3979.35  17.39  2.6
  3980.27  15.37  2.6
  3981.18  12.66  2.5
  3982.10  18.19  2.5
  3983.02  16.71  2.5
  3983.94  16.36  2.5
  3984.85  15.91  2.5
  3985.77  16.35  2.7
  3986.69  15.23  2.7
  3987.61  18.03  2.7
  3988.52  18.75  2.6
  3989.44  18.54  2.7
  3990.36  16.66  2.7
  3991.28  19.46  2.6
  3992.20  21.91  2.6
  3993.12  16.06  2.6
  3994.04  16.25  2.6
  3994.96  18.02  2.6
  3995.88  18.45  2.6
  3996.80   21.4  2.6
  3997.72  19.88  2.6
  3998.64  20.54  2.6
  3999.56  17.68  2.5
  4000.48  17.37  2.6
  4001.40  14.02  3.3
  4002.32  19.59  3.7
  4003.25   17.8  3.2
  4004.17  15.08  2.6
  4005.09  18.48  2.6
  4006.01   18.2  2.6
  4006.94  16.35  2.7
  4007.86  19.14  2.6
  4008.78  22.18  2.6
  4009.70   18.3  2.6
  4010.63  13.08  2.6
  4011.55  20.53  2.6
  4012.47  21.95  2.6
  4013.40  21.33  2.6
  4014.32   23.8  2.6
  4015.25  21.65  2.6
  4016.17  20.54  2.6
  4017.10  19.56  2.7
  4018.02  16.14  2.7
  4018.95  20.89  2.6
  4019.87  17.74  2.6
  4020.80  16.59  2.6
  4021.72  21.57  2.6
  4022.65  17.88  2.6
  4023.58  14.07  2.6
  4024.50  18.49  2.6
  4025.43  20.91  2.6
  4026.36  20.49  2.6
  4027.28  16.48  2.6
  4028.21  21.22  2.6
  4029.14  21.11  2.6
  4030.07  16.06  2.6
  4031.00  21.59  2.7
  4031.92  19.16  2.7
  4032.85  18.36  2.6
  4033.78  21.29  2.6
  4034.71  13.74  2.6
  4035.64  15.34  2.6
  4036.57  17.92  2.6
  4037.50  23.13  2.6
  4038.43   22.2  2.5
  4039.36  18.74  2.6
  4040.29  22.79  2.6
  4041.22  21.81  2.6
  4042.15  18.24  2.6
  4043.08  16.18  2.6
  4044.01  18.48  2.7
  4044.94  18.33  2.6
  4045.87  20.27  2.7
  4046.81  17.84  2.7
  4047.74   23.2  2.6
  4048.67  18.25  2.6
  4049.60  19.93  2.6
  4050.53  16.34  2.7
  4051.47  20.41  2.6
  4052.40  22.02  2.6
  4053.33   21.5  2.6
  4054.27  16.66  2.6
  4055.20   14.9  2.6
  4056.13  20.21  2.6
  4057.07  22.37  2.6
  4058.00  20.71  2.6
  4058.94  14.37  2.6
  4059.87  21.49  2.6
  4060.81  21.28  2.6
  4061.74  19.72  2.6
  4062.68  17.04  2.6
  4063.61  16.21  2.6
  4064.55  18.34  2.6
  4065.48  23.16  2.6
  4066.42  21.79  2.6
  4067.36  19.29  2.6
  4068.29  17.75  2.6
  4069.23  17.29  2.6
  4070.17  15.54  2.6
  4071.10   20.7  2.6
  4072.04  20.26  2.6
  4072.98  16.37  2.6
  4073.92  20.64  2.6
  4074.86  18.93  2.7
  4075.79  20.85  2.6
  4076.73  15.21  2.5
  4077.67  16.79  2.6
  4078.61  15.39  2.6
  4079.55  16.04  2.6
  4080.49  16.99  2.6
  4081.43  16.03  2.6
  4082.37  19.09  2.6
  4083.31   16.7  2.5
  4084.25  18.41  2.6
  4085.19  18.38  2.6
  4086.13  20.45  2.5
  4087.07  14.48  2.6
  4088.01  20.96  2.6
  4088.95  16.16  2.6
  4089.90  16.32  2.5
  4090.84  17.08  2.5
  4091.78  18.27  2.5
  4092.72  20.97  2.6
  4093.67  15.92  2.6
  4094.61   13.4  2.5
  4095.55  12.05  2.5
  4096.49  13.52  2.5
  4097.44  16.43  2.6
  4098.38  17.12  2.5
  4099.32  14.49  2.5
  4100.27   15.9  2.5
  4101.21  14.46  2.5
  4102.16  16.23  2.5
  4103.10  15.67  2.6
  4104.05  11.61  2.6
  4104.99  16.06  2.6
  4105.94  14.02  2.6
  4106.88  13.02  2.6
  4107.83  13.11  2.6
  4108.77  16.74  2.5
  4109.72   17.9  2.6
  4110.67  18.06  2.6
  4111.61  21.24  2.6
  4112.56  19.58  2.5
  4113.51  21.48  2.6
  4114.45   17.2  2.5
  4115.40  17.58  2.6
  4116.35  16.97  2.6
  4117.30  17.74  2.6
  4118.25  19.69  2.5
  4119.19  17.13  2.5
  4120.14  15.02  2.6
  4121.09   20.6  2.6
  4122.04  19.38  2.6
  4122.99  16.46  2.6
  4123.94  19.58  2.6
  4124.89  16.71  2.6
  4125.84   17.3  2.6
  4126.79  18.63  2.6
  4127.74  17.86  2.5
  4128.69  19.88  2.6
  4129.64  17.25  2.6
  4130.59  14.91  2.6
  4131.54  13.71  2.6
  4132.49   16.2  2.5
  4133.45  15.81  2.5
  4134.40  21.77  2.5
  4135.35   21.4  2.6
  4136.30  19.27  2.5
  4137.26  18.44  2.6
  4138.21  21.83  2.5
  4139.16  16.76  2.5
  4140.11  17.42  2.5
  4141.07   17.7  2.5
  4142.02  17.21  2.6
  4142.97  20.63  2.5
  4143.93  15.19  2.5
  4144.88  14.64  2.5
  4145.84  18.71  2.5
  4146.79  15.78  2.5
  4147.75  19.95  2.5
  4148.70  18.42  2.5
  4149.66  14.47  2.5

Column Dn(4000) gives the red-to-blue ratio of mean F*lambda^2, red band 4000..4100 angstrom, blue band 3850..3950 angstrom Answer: 1.33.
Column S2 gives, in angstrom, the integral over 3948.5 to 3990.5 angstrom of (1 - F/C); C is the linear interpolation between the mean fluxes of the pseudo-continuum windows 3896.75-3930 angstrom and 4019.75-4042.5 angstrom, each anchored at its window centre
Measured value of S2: 8.2 angstrom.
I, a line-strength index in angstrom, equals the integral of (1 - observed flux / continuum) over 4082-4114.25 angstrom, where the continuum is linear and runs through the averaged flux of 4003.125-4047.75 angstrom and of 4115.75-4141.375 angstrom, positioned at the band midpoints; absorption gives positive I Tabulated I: 3.0 angstrom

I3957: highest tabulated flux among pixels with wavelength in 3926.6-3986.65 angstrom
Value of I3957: 20.55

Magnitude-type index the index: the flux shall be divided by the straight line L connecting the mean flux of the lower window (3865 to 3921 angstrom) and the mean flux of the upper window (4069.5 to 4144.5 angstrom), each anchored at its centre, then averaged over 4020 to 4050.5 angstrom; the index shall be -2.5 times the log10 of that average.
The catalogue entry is -0.16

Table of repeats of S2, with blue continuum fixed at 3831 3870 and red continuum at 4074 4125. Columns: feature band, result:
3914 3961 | -2.64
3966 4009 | -1.74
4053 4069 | -2.71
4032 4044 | -2.30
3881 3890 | 1.93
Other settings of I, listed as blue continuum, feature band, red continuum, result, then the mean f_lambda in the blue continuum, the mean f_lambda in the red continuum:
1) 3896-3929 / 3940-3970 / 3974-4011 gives 4.4 angstrom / 16.6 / 17.3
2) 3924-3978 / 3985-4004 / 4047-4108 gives -3.6 angstrom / 13.8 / 17.6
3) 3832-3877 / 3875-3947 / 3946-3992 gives -4.2 angstrom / 13.4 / 14.6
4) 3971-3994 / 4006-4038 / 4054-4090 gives -3.9 angstrom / 16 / 18.3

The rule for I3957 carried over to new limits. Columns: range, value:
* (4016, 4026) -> 21.57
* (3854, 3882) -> 18.61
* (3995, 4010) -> 22.18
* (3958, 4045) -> 23.8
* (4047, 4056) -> 23.2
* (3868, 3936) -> 22.66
